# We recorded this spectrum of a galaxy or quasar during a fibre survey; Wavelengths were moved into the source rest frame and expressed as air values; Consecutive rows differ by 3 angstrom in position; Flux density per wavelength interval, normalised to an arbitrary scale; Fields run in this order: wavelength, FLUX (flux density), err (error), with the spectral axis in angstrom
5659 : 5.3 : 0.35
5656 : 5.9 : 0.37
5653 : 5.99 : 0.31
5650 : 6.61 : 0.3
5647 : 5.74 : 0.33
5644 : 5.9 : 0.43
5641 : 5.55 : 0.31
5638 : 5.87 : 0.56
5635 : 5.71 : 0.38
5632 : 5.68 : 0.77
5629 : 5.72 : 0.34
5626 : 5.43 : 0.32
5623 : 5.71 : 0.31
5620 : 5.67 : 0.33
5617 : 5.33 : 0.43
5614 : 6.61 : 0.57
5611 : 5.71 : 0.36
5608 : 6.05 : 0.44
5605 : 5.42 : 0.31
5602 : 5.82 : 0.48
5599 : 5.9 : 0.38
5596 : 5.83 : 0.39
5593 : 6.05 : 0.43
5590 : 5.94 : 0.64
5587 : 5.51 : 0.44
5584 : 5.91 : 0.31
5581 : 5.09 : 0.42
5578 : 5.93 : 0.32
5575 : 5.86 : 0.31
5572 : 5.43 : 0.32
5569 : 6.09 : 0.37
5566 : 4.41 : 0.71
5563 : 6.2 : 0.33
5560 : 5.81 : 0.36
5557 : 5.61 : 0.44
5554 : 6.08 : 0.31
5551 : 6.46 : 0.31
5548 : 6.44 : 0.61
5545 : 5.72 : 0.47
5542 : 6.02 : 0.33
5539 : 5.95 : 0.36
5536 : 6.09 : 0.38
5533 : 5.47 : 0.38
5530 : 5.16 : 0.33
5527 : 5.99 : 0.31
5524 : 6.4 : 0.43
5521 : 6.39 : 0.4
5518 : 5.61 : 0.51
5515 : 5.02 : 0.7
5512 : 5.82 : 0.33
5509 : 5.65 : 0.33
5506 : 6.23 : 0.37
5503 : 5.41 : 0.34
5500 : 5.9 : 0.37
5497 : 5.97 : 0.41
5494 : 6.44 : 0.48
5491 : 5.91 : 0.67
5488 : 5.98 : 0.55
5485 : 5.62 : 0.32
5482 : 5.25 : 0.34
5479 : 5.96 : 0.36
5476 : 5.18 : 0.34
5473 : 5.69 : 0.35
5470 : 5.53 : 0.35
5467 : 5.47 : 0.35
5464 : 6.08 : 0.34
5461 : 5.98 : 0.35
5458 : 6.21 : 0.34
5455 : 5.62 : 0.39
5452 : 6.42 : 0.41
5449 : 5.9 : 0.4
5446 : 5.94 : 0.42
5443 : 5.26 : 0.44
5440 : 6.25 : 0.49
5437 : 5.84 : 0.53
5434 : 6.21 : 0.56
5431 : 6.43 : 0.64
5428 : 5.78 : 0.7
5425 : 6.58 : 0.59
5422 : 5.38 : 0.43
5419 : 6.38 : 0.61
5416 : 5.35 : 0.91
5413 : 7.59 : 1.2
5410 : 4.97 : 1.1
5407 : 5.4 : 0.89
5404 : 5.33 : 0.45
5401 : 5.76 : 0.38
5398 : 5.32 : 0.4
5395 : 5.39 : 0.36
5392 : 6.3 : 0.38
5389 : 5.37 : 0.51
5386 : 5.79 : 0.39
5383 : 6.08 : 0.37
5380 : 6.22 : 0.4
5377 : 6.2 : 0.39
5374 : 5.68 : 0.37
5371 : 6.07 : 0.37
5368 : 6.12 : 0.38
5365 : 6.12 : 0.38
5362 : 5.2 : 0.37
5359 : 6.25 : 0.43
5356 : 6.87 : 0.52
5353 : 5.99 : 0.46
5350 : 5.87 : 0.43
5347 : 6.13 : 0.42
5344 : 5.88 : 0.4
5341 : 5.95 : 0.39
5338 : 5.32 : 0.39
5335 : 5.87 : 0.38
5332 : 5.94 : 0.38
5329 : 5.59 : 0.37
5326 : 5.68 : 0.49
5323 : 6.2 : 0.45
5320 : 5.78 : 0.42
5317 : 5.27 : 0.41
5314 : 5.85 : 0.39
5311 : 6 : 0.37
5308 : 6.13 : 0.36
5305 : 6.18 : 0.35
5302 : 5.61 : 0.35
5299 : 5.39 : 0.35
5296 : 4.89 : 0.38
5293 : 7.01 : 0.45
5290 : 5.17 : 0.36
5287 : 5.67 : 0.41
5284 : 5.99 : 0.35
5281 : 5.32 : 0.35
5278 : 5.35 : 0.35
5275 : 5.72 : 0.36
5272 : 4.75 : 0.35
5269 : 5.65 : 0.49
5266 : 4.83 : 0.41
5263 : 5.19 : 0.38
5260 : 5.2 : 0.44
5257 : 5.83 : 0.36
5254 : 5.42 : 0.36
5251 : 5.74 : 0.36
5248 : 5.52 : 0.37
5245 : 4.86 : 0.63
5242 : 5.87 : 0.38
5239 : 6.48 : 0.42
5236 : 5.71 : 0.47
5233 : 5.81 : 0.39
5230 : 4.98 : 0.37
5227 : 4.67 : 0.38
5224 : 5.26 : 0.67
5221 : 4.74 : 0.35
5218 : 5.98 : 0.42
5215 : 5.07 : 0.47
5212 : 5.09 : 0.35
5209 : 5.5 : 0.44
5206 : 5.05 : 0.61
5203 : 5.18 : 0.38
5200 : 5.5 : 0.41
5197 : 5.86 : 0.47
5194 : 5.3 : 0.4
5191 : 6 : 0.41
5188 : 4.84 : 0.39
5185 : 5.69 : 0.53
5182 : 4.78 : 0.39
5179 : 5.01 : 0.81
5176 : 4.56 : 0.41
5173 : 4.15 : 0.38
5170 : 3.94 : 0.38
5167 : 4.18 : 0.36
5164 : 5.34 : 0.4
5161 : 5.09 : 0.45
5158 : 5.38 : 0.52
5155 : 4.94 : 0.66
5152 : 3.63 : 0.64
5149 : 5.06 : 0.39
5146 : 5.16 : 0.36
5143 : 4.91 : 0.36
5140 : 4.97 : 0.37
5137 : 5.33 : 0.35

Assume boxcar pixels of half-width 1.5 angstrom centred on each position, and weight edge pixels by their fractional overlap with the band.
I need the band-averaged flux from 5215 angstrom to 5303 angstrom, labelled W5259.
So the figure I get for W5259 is 5.46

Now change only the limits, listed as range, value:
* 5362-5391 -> 5.93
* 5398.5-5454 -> 5.92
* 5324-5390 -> 5.92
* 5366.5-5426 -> 5.86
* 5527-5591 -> 5.77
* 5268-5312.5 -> 5.66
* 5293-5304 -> 5.57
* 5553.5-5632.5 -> 5.73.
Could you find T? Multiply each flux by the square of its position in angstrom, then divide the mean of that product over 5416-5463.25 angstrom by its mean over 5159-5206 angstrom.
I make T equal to 1.31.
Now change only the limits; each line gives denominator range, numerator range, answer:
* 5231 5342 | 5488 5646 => 1.14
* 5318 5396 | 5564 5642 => 1.05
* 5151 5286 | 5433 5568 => 1.24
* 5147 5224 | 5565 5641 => 1.32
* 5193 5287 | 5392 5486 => 1.16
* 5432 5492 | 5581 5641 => 1.04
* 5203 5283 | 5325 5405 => 1.14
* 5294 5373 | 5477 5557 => 1.07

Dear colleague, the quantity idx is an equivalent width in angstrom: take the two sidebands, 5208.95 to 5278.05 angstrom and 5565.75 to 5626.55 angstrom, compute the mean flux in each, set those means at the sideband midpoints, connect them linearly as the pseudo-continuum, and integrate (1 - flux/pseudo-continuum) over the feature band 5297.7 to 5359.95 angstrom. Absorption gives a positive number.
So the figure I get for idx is -4.8 angstrom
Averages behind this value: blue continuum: 5.38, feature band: 5.89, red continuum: 5.73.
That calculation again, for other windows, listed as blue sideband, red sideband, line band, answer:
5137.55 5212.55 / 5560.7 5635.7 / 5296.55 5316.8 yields -2.1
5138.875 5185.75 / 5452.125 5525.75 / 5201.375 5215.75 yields -0.7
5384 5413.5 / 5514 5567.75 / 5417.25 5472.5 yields -2.2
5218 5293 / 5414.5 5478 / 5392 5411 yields 1.1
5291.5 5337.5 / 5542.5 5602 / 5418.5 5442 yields -1.1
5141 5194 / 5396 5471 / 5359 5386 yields -1.5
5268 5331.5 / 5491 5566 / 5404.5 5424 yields -0.2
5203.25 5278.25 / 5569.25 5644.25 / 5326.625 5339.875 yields -0.5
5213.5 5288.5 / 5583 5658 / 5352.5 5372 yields -1.9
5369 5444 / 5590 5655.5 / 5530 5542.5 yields 0.1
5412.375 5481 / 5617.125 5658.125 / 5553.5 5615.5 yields 0.6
